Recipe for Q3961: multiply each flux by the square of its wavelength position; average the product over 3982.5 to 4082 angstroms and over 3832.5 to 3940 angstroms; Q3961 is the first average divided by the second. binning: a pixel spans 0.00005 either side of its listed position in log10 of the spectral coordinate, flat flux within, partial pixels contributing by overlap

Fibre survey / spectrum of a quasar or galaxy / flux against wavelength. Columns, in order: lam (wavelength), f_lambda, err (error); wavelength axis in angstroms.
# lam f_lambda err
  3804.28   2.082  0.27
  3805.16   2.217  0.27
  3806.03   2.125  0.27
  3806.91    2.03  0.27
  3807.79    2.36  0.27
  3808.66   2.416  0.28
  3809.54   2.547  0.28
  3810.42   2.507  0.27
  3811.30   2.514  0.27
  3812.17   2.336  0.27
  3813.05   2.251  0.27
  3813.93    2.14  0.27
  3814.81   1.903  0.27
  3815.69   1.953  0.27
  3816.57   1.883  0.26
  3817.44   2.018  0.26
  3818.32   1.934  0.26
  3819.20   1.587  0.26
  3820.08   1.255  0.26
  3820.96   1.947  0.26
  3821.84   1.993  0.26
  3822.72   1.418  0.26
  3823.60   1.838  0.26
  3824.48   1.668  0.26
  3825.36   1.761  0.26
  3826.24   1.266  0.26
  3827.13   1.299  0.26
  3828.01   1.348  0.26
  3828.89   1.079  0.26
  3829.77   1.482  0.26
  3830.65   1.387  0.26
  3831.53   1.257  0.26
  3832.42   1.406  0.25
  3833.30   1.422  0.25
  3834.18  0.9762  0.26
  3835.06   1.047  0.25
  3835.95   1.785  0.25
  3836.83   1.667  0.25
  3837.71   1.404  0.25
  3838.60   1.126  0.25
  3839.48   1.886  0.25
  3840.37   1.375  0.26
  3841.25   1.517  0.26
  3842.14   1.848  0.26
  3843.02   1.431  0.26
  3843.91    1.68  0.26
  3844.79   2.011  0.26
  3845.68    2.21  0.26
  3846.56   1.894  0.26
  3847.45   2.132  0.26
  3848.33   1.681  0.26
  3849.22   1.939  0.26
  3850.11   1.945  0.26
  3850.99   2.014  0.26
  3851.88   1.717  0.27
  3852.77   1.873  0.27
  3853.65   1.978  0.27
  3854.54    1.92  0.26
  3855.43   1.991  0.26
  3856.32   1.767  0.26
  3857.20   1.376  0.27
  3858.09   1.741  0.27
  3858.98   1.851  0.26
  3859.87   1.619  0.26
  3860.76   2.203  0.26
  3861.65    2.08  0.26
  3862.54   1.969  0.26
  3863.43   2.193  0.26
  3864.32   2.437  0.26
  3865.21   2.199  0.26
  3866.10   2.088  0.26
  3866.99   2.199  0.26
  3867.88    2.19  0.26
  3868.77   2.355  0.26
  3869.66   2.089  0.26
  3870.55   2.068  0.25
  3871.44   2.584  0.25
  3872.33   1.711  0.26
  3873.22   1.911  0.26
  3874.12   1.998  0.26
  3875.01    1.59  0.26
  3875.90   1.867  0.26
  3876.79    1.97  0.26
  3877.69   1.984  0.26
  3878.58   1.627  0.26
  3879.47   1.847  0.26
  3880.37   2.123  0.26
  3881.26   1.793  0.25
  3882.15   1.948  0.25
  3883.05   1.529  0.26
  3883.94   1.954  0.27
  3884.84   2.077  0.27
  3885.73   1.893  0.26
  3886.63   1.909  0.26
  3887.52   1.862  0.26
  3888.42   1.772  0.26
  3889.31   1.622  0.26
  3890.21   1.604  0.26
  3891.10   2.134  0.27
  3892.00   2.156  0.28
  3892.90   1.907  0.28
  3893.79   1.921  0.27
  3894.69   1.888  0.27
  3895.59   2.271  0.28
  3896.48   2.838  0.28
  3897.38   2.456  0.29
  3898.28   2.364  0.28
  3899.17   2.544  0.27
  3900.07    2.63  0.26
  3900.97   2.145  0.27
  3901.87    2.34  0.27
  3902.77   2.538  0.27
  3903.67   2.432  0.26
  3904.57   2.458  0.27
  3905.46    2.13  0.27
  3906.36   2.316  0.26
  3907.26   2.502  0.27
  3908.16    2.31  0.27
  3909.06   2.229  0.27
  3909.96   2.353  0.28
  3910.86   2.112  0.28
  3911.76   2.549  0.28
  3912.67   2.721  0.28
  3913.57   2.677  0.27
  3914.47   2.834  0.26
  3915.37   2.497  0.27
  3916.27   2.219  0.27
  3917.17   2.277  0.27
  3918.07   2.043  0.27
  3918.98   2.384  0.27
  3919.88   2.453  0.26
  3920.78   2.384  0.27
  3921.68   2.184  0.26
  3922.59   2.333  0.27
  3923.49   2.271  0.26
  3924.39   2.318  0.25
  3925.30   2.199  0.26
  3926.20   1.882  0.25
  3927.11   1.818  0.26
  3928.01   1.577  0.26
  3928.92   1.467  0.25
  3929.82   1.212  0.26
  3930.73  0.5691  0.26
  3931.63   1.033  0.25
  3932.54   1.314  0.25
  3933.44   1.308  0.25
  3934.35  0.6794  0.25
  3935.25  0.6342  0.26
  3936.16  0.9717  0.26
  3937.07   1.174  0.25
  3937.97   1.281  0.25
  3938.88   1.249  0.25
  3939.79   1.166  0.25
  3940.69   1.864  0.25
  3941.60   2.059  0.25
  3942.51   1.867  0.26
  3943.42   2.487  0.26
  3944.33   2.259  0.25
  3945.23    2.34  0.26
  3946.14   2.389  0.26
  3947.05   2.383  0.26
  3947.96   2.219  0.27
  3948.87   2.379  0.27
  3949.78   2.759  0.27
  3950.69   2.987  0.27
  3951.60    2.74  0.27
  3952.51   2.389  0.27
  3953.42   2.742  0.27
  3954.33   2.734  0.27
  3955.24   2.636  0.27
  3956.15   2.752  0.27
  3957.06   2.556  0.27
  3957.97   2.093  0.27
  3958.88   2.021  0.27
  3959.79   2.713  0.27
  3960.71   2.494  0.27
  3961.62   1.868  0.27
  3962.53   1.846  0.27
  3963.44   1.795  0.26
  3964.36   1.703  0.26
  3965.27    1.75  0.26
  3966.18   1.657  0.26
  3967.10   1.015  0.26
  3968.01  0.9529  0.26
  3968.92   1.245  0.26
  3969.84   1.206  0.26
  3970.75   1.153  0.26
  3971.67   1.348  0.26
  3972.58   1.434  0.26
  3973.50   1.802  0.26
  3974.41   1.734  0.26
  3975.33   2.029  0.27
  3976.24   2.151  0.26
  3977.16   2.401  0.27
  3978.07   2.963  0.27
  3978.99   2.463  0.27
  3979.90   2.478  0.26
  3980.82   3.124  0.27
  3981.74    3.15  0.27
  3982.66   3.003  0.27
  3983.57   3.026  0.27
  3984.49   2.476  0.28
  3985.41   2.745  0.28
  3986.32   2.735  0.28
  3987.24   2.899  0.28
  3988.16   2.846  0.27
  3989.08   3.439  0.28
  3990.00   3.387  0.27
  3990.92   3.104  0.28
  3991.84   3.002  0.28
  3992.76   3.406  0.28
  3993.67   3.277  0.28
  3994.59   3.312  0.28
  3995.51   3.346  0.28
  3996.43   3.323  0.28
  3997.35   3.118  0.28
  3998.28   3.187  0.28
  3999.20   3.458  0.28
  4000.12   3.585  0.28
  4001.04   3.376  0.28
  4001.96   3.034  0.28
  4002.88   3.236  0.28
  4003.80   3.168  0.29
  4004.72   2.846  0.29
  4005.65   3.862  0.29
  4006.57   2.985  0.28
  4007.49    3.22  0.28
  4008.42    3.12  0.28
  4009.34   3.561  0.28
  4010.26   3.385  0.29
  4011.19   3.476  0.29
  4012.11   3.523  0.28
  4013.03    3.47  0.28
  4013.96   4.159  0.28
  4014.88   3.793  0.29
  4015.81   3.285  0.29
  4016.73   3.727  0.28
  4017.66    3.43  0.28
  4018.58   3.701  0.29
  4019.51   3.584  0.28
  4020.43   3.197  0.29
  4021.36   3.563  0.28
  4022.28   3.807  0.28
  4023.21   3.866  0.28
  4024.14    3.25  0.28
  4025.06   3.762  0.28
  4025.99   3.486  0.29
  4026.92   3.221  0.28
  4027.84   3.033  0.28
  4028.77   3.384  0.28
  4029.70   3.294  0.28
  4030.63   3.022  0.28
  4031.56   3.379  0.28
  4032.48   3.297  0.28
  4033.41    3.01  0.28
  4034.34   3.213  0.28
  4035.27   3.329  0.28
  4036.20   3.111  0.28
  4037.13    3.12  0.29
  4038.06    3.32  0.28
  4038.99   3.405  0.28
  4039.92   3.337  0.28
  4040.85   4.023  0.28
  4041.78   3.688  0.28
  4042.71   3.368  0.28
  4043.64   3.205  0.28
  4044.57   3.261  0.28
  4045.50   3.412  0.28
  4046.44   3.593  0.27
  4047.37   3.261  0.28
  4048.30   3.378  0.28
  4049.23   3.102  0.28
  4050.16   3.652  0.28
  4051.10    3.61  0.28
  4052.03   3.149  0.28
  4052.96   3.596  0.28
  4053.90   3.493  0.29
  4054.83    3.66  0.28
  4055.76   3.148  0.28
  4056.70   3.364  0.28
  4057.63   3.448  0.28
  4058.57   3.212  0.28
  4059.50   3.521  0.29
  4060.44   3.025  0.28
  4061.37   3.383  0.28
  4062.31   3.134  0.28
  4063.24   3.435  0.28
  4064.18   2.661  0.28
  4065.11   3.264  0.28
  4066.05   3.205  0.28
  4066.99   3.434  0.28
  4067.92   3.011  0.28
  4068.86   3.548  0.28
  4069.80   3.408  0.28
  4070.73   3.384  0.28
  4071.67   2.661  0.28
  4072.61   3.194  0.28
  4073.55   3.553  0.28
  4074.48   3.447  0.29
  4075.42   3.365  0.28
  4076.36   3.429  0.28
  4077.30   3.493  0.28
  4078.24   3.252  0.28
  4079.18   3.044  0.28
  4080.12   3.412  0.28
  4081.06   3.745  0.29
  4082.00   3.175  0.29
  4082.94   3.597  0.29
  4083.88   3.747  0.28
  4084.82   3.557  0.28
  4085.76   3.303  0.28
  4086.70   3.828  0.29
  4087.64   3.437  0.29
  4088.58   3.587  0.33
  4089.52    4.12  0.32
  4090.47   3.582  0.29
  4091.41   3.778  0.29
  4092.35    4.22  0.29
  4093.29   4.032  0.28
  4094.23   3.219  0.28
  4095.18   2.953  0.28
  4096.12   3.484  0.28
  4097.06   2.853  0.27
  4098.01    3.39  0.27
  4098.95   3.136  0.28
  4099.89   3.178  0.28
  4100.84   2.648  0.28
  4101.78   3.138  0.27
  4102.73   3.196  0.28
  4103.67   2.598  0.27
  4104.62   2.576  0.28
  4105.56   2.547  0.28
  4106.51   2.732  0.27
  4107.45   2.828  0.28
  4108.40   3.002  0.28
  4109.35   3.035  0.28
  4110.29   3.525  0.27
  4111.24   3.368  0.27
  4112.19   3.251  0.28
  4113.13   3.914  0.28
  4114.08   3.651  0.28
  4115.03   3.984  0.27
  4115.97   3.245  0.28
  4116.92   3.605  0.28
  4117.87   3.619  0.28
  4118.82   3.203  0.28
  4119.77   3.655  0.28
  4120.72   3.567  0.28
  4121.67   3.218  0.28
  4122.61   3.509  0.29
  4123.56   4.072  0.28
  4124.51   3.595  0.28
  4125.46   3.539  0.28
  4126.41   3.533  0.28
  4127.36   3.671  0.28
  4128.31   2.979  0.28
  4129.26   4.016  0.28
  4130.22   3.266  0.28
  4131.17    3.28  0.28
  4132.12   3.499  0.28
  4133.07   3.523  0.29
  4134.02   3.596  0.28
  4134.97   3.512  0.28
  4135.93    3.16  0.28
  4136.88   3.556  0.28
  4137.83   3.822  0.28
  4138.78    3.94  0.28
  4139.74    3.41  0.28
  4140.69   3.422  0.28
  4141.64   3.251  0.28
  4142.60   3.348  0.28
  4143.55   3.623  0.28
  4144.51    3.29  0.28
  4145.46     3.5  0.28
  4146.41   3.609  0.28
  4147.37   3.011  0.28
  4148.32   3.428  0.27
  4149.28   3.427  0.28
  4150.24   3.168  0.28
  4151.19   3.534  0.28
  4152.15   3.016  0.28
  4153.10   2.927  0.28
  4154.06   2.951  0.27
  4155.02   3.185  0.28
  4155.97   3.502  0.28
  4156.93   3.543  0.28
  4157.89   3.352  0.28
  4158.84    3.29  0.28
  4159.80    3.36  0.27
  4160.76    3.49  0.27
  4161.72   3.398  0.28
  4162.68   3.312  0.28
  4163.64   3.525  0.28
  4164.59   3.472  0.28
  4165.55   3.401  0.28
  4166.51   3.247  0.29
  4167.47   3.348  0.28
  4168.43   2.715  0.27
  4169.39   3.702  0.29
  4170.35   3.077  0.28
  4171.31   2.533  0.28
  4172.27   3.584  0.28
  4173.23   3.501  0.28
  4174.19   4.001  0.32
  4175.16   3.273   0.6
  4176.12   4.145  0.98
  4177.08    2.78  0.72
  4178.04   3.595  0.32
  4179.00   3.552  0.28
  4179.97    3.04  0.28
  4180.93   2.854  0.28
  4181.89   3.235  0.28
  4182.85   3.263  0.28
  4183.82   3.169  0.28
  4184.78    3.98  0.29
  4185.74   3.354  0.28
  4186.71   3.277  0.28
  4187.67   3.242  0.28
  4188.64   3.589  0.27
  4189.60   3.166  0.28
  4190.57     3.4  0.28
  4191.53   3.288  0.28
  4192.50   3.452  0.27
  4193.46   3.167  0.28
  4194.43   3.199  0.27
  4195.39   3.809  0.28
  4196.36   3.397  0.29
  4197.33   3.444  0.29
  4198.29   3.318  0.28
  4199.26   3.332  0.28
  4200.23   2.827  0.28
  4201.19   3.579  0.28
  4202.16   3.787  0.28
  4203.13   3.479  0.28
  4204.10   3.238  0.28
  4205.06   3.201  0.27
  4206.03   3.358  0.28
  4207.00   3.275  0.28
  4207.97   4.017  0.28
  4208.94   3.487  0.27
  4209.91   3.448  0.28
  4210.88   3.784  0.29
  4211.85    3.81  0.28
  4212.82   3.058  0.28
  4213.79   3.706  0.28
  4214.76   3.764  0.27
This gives 1.9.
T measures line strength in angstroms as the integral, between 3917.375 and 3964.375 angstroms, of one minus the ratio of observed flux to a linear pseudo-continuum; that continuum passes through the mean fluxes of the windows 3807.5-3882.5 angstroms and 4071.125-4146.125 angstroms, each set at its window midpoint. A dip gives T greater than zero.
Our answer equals 8.36 angstroms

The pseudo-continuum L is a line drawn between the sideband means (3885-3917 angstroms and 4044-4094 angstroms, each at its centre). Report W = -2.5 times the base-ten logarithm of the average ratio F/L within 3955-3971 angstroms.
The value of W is 0.40 mag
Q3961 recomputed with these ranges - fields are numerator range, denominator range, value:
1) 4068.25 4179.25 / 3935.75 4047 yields 1.29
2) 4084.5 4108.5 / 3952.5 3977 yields 1.82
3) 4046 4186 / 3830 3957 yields 1.90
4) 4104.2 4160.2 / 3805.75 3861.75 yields 2.21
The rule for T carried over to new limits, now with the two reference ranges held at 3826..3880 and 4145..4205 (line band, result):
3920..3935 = 3.3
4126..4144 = -2.0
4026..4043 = -4.2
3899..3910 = -1.9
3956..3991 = 2.1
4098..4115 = -0.6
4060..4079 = -2.9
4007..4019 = -4.5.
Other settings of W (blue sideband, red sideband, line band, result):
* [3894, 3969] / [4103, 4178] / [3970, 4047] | -0.22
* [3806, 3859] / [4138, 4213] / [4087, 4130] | -0.11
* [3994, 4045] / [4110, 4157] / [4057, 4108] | 0.04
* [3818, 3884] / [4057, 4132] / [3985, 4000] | -0.18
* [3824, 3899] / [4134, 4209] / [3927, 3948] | 0.40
